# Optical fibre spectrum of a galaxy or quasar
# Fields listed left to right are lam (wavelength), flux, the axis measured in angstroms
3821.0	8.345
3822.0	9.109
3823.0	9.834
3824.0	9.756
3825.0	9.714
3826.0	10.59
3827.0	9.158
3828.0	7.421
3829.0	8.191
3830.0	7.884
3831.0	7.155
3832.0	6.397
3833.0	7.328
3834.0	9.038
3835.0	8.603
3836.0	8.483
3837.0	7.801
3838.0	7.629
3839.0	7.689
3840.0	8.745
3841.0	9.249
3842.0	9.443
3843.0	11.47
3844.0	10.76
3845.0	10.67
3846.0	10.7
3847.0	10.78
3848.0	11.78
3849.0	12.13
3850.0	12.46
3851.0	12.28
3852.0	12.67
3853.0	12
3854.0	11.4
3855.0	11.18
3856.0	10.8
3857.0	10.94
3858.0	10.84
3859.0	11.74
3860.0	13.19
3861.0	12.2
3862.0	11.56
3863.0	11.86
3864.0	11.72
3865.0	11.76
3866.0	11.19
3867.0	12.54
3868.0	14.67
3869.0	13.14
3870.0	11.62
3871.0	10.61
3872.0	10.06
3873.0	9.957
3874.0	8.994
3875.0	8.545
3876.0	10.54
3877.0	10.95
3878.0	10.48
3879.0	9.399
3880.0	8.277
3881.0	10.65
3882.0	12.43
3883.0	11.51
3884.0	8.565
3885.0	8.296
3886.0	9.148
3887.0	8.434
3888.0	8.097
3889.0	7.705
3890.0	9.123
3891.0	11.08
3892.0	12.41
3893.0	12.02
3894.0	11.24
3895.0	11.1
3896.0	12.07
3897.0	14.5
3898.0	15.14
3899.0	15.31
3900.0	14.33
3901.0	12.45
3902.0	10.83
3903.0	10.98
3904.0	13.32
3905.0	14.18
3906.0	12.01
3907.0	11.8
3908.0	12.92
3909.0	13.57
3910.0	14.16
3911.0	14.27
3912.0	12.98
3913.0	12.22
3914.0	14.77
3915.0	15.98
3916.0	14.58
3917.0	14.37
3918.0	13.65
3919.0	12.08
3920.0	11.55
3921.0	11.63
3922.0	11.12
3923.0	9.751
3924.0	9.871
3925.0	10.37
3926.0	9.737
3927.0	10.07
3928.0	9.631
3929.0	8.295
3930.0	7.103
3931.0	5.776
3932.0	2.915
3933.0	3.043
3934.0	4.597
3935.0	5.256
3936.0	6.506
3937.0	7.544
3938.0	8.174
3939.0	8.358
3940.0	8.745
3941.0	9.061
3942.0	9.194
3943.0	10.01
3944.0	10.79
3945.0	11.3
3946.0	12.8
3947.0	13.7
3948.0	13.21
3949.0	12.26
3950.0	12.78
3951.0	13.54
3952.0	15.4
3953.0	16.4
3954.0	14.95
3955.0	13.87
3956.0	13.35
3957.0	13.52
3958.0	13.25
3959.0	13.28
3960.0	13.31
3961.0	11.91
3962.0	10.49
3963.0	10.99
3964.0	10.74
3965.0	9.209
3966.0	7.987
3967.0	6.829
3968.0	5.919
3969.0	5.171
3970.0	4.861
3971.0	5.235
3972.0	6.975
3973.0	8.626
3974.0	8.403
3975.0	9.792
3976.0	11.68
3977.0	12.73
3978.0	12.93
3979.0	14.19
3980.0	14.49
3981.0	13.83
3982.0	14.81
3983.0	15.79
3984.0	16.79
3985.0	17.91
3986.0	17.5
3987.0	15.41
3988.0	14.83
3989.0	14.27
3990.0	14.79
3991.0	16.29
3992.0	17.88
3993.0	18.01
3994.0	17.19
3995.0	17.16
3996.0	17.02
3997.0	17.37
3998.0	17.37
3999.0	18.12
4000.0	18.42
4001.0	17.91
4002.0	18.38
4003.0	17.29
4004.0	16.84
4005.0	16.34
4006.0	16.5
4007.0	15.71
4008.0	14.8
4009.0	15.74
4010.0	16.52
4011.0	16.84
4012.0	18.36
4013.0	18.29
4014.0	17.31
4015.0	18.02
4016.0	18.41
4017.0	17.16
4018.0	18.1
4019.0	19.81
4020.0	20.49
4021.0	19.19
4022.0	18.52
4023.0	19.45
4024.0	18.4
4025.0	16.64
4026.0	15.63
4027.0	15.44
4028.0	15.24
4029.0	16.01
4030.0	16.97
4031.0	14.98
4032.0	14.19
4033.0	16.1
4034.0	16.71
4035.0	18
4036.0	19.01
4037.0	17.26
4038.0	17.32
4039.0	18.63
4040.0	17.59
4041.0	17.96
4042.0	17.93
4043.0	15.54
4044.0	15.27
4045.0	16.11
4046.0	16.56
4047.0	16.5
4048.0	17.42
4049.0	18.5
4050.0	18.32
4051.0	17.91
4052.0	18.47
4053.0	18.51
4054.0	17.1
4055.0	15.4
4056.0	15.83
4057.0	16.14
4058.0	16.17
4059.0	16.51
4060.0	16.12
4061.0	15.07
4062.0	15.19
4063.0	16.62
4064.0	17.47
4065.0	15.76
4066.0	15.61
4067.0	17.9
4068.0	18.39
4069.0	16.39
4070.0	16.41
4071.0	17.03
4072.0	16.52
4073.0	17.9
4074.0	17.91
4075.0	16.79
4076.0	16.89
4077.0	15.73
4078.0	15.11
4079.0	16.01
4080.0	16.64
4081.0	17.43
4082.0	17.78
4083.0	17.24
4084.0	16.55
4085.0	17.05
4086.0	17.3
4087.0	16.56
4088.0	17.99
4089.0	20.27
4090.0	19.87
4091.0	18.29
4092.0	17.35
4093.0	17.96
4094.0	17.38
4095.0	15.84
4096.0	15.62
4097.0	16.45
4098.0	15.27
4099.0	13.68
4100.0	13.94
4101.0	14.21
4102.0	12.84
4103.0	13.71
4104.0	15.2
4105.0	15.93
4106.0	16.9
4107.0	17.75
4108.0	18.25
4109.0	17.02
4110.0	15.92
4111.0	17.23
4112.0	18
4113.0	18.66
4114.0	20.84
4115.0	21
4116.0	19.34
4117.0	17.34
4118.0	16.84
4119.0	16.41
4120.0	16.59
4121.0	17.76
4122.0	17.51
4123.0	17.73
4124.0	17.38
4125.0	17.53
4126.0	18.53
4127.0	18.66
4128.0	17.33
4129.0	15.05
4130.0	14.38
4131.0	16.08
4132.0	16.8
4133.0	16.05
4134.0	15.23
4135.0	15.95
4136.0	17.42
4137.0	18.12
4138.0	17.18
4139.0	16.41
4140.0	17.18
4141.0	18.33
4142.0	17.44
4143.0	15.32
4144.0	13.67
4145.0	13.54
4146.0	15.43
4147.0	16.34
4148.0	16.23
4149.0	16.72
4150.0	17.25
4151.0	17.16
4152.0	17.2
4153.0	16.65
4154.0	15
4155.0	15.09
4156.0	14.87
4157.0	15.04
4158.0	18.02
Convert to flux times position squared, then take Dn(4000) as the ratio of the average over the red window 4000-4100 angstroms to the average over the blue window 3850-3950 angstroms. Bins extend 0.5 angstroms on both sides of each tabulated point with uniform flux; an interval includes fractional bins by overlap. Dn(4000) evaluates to 1.7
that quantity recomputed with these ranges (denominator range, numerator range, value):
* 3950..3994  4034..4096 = 1.42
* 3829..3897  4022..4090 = 1.79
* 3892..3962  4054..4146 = 1.59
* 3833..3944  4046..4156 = 1.75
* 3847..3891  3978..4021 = 1.66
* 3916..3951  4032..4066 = 1.84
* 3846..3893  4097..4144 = 1.74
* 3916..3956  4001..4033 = 1.73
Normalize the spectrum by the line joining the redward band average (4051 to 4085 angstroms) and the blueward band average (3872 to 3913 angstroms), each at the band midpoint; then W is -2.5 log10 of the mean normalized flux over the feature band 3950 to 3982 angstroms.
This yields 0.21 mag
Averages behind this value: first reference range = 11.3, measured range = 11.2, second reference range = 16.7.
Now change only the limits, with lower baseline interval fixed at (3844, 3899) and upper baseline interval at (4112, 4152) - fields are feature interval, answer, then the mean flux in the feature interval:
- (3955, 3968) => 0.180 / 11.1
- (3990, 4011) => -0.207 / 17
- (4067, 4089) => -0.082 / 17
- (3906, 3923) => -0.086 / 13.1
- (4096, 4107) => 0.093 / 15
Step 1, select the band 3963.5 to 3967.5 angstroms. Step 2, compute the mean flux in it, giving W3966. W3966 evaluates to 8.69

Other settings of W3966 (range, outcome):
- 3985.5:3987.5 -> 16.5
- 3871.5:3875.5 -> 9.39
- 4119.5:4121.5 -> 17.2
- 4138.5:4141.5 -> 17.3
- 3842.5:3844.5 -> 11.1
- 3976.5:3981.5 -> 13.6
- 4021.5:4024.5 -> 18.8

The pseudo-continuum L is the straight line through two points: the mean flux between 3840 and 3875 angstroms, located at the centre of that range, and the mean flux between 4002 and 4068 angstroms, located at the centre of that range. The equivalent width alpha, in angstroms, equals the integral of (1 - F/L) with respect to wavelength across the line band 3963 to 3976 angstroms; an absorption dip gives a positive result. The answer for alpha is 6.23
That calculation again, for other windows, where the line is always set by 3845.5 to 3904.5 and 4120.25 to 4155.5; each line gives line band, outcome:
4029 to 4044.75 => -2.52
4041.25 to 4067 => -3.12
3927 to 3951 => 7.11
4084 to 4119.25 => -2.54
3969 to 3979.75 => 3.11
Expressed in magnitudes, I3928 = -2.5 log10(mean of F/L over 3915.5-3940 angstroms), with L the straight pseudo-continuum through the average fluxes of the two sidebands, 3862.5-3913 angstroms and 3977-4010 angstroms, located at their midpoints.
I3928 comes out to 0.42 mag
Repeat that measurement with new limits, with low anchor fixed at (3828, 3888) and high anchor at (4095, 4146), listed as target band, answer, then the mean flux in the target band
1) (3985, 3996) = -0.214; 16.4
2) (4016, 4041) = -0.206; 17.4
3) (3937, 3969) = 0.116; 11.3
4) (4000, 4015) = -0.219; 17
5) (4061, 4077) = -0.094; 16.8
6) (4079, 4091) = -0.123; 17.7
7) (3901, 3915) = -0.133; 13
